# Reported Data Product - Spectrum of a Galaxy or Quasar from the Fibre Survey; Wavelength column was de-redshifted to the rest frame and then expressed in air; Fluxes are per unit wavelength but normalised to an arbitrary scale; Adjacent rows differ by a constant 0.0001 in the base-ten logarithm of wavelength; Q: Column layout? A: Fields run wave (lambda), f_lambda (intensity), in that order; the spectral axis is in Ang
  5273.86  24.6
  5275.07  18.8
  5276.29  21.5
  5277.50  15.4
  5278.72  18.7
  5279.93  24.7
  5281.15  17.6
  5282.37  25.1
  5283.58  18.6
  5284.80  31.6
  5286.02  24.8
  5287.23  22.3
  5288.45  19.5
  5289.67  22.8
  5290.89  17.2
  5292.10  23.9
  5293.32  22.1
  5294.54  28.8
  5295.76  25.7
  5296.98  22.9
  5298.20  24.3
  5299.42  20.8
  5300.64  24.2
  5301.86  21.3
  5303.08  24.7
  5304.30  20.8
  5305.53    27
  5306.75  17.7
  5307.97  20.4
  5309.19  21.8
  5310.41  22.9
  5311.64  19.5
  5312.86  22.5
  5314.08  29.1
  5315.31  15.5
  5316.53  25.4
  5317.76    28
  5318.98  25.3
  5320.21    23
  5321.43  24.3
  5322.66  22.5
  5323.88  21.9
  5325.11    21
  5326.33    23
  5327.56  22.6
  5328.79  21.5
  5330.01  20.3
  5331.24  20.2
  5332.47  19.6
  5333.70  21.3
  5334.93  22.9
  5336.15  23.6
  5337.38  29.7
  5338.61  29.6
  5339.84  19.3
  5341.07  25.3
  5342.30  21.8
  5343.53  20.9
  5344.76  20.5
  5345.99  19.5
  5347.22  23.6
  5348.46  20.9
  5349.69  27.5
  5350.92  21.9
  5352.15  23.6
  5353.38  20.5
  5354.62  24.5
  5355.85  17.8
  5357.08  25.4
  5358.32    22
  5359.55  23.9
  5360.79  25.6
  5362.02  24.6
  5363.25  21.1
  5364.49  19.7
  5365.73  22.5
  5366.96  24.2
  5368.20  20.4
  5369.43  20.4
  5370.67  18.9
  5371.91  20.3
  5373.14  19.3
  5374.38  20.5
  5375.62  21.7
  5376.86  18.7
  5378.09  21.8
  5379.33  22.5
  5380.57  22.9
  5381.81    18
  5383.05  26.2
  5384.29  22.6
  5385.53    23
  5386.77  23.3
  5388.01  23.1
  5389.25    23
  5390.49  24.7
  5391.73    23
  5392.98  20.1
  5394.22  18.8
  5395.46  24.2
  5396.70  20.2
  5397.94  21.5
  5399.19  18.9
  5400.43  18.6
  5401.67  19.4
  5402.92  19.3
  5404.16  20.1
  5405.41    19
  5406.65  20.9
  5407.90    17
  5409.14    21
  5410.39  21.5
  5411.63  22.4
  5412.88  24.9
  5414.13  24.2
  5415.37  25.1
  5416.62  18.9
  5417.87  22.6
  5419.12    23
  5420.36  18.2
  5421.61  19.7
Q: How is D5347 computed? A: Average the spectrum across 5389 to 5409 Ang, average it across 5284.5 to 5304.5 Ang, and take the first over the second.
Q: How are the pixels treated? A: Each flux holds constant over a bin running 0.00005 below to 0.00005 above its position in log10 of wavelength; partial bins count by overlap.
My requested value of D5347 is 0.9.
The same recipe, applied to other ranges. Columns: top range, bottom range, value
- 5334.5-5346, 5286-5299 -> 1.02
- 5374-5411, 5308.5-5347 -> 0.93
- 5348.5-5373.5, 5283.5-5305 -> 0.96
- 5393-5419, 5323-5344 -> 0.93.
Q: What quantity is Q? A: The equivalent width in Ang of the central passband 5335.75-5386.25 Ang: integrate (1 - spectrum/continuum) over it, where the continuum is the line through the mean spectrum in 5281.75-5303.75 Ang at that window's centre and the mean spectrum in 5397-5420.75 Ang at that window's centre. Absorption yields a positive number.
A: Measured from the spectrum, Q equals -1.0 Ang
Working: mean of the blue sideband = 23.4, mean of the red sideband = 20.9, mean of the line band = 22.4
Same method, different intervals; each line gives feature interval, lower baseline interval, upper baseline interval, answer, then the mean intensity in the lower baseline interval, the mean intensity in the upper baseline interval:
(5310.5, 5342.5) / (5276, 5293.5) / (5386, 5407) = -2.3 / 21.7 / 21.1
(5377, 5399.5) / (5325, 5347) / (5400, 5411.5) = -1.8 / 22.4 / 19.8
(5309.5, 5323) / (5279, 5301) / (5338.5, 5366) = -0.3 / 23.1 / 22.6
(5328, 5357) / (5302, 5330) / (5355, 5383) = -0.5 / 22.7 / 21.6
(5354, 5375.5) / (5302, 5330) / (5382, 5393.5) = 1.0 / 22.7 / 23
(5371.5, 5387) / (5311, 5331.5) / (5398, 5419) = 0.0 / 22.7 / 20.9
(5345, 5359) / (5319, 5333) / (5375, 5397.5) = -0.3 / 22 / 22.1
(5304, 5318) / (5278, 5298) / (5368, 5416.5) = 0.1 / 22.9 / 21.3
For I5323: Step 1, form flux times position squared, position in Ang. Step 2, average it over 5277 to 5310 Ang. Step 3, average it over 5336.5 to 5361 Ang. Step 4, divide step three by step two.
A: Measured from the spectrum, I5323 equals 1.05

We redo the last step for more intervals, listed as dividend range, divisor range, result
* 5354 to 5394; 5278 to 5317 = 1.00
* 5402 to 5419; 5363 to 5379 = 1.04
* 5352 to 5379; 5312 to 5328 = 0.94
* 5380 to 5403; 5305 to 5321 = 0.97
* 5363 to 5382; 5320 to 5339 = 0.93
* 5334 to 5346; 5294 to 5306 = 0.99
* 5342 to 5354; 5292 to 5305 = 0.95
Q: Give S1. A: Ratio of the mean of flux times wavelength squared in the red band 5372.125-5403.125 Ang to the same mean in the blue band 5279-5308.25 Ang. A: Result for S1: 0.97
